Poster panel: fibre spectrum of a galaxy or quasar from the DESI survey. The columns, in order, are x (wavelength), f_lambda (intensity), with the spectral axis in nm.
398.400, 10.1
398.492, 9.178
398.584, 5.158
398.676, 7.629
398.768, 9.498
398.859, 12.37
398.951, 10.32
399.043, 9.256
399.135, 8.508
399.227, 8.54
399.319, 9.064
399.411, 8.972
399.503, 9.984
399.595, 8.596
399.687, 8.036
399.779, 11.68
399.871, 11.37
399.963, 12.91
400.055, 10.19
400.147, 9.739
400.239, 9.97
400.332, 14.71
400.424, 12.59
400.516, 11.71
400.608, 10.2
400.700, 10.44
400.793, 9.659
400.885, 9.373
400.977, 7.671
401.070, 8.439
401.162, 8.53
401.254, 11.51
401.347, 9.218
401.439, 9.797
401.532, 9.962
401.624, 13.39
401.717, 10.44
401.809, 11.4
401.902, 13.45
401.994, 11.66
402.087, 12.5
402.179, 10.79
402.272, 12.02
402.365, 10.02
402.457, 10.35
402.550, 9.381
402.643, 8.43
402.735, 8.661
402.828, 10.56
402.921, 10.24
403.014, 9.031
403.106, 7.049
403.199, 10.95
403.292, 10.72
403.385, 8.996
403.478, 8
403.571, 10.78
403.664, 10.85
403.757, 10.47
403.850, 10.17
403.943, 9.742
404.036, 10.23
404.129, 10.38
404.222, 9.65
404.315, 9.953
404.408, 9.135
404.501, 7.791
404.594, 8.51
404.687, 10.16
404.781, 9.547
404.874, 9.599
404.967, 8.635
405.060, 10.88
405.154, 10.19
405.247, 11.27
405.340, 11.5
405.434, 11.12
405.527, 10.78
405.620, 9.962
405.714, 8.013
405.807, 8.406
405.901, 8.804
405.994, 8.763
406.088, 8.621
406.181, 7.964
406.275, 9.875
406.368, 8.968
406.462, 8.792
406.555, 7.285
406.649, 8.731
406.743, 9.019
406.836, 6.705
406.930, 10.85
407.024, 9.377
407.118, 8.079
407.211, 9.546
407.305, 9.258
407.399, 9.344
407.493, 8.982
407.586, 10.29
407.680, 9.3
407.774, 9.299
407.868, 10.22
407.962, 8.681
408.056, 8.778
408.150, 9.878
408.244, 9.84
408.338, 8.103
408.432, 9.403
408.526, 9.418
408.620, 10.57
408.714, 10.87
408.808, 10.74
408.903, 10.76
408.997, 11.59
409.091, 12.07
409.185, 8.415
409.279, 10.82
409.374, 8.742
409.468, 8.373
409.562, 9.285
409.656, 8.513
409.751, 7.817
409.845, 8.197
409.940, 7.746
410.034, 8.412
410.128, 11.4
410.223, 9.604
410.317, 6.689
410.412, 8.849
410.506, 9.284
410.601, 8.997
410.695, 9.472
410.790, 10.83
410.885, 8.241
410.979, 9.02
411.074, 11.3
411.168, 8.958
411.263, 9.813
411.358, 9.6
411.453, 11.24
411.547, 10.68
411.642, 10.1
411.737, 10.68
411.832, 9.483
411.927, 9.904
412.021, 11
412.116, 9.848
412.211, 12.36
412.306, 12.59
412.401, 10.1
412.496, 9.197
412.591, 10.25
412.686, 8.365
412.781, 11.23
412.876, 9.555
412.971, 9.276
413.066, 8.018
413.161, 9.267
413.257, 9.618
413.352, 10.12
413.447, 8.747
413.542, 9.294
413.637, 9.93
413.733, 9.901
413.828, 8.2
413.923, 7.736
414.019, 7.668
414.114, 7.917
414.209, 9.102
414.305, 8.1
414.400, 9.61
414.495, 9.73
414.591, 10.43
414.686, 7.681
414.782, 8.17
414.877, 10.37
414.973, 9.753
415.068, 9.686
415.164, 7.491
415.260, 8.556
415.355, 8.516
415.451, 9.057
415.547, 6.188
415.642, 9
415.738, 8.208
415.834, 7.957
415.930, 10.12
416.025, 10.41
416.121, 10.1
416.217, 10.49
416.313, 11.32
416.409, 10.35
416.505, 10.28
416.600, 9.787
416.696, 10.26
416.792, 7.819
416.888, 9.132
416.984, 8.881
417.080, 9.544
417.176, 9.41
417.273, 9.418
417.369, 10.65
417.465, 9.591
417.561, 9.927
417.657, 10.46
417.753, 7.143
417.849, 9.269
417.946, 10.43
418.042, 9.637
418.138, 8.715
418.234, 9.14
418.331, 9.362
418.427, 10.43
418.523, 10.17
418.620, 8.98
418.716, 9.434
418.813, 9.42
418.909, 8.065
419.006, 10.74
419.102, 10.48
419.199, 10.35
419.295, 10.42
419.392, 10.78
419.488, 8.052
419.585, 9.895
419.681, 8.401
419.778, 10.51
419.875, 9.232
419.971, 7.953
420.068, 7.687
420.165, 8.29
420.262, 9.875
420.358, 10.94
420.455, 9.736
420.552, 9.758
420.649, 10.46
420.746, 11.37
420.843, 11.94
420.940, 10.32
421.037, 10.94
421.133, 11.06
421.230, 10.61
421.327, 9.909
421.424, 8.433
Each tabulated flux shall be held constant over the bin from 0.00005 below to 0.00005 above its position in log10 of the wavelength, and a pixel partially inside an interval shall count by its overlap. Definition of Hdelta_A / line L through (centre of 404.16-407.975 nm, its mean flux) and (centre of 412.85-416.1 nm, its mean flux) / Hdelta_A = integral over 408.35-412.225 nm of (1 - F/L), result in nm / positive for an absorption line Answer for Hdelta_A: -0.24 nm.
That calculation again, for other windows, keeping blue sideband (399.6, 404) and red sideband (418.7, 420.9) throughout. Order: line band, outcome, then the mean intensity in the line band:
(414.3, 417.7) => 0.174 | 9.36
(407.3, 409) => 0.070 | 9.72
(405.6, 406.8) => 0.182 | 8.66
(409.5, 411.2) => 0.174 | 9.03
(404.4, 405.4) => 0.045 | 9.78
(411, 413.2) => -0.024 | 10.1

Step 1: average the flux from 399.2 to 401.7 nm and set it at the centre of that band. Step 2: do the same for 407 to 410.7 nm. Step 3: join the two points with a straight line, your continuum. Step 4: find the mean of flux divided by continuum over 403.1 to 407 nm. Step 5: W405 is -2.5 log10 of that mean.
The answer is 0.03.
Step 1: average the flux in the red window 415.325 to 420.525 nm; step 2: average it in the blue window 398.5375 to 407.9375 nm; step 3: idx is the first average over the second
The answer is 0.97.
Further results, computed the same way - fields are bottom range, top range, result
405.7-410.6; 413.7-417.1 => 0.99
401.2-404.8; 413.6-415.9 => 0.86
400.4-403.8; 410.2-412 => 0.94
